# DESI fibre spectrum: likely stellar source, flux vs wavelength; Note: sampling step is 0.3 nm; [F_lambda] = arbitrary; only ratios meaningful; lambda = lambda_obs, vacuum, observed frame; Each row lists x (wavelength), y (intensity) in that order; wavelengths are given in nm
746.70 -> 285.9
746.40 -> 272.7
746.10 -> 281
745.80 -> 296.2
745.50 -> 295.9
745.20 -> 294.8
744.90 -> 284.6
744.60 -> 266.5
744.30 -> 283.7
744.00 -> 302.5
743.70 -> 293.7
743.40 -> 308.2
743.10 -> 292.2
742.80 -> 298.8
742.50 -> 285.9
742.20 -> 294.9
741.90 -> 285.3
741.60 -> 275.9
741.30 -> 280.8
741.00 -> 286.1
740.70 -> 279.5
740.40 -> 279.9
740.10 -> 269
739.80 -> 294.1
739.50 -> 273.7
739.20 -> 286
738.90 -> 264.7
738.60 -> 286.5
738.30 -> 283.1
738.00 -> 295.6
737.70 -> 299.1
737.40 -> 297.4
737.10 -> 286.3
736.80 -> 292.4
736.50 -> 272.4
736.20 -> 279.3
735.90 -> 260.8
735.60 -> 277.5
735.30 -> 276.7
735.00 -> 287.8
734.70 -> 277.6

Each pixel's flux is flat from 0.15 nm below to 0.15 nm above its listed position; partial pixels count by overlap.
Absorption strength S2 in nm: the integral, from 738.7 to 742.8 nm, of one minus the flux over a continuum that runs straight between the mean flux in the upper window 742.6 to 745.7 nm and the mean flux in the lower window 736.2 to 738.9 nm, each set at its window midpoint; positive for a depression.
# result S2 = 0.108 nm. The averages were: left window 287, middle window 282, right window 292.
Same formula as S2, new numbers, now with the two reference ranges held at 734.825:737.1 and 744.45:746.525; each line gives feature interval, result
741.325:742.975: -0.03 nm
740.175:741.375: 0.00 nm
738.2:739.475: 0.01 nm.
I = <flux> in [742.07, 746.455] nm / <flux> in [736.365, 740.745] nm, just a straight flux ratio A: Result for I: 1.02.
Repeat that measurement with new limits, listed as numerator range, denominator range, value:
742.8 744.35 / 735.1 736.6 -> 1.08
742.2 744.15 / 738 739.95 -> 1.05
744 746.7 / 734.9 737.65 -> 1.01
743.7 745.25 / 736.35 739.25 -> 1.00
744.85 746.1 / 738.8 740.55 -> 1.05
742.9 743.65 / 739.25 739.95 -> 1.05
